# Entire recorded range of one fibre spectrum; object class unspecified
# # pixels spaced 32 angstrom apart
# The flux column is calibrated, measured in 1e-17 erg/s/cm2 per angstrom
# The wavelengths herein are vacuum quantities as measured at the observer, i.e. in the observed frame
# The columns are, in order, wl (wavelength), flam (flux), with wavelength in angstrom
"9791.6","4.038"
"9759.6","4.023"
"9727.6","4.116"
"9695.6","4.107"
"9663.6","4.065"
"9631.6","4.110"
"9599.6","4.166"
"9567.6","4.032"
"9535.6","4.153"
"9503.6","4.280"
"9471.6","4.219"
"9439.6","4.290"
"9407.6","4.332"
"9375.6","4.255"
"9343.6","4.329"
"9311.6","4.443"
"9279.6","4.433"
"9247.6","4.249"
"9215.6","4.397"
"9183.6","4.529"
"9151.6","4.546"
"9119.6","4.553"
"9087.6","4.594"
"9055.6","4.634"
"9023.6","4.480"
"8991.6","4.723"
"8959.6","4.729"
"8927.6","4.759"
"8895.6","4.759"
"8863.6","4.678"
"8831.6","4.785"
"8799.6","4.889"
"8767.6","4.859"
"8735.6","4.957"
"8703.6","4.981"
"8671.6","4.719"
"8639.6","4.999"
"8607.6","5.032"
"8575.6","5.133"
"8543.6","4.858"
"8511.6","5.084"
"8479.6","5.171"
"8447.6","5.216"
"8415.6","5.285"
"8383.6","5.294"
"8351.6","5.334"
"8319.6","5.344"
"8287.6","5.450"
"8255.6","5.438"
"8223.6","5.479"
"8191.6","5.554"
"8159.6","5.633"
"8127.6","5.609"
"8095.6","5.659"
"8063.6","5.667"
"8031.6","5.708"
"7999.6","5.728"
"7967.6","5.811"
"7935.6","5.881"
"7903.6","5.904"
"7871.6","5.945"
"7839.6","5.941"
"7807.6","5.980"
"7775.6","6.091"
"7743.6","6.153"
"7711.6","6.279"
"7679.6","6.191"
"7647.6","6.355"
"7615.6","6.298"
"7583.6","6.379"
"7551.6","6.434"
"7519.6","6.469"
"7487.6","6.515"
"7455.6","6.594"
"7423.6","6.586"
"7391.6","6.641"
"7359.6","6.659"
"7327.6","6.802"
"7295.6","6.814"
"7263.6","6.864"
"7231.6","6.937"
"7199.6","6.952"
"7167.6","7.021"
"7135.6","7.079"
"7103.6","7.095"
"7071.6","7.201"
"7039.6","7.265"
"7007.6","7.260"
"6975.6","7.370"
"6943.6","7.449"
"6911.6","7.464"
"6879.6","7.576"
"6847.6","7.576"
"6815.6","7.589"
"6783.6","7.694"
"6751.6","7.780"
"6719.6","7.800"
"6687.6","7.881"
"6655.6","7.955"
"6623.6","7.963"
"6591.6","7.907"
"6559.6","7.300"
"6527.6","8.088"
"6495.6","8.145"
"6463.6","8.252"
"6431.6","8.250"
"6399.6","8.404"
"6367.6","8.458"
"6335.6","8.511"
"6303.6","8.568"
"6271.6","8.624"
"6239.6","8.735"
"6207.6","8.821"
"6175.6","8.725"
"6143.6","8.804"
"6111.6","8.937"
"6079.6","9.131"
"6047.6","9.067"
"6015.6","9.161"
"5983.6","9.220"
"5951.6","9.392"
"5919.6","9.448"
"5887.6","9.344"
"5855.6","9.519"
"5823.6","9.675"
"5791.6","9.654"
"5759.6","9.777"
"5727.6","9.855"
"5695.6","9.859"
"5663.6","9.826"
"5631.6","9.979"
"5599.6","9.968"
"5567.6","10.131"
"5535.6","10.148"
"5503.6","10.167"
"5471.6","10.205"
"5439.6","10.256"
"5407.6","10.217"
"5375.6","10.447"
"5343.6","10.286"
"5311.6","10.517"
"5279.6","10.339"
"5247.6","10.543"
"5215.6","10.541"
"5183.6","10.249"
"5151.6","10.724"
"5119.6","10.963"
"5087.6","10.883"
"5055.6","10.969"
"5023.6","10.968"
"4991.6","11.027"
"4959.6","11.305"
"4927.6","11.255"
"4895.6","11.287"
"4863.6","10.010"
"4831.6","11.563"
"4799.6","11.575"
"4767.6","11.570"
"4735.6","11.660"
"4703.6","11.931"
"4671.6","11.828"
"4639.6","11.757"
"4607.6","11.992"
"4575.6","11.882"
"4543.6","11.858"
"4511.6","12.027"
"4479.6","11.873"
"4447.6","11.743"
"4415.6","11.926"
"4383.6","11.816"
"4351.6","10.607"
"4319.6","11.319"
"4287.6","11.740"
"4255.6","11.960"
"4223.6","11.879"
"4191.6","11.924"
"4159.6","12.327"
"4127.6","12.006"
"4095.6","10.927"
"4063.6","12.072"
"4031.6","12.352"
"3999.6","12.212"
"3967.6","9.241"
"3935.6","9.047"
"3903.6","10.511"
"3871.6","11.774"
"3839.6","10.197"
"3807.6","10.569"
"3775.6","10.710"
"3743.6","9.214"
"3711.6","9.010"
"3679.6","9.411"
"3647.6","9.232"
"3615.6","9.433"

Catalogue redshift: 0.001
